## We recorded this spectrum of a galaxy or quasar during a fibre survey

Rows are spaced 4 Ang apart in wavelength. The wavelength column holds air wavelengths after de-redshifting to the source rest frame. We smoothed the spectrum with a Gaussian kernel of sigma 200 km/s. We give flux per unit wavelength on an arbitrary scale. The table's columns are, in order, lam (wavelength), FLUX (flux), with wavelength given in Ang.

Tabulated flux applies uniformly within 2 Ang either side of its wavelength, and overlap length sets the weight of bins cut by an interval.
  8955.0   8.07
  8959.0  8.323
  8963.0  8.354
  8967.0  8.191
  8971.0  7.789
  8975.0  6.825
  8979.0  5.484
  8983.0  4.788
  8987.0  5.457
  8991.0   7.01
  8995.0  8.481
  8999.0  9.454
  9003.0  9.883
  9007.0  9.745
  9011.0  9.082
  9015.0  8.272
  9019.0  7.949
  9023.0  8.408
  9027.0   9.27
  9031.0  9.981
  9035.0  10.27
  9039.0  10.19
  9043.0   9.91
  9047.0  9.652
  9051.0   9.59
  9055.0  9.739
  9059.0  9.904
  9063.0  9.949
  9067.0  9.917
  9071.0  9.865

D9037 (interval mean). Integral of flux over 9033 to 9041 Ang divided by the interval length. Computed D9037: 10.2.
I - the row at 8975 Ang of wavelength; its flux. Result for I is 6.825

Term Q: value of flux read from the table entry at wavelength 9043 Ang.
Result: 9.91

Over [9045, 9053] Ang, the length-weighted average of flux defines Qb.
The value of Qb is 9.62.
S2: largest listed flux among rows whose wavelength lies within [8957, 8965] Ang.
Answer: 8.354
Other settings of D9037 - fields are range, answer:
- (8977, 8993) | 5.68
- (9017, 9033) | 8.9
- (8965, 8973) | 7.99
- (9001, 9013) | 9.57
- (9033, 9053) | 9.92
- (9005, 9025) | 8.69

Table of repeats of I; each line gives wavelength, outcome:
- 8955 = 8.07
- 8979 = 5.484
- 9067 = 9.917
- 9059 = 9.904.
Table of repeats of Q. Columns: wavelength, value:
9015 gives 8.272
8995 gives 8.481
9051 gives 9.59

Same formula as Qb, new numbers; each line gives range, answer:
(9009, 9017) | 8.68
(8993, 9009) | 9.39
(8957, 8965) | 8.34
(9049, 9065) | 9.8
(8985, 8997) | 6.98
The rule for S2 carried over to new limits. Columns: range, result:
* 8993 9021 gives 9.883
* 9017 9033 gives 9.981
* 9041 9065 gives 9.949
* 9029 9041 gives 10.27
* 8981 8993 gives 7.01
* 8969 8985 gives 7.789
